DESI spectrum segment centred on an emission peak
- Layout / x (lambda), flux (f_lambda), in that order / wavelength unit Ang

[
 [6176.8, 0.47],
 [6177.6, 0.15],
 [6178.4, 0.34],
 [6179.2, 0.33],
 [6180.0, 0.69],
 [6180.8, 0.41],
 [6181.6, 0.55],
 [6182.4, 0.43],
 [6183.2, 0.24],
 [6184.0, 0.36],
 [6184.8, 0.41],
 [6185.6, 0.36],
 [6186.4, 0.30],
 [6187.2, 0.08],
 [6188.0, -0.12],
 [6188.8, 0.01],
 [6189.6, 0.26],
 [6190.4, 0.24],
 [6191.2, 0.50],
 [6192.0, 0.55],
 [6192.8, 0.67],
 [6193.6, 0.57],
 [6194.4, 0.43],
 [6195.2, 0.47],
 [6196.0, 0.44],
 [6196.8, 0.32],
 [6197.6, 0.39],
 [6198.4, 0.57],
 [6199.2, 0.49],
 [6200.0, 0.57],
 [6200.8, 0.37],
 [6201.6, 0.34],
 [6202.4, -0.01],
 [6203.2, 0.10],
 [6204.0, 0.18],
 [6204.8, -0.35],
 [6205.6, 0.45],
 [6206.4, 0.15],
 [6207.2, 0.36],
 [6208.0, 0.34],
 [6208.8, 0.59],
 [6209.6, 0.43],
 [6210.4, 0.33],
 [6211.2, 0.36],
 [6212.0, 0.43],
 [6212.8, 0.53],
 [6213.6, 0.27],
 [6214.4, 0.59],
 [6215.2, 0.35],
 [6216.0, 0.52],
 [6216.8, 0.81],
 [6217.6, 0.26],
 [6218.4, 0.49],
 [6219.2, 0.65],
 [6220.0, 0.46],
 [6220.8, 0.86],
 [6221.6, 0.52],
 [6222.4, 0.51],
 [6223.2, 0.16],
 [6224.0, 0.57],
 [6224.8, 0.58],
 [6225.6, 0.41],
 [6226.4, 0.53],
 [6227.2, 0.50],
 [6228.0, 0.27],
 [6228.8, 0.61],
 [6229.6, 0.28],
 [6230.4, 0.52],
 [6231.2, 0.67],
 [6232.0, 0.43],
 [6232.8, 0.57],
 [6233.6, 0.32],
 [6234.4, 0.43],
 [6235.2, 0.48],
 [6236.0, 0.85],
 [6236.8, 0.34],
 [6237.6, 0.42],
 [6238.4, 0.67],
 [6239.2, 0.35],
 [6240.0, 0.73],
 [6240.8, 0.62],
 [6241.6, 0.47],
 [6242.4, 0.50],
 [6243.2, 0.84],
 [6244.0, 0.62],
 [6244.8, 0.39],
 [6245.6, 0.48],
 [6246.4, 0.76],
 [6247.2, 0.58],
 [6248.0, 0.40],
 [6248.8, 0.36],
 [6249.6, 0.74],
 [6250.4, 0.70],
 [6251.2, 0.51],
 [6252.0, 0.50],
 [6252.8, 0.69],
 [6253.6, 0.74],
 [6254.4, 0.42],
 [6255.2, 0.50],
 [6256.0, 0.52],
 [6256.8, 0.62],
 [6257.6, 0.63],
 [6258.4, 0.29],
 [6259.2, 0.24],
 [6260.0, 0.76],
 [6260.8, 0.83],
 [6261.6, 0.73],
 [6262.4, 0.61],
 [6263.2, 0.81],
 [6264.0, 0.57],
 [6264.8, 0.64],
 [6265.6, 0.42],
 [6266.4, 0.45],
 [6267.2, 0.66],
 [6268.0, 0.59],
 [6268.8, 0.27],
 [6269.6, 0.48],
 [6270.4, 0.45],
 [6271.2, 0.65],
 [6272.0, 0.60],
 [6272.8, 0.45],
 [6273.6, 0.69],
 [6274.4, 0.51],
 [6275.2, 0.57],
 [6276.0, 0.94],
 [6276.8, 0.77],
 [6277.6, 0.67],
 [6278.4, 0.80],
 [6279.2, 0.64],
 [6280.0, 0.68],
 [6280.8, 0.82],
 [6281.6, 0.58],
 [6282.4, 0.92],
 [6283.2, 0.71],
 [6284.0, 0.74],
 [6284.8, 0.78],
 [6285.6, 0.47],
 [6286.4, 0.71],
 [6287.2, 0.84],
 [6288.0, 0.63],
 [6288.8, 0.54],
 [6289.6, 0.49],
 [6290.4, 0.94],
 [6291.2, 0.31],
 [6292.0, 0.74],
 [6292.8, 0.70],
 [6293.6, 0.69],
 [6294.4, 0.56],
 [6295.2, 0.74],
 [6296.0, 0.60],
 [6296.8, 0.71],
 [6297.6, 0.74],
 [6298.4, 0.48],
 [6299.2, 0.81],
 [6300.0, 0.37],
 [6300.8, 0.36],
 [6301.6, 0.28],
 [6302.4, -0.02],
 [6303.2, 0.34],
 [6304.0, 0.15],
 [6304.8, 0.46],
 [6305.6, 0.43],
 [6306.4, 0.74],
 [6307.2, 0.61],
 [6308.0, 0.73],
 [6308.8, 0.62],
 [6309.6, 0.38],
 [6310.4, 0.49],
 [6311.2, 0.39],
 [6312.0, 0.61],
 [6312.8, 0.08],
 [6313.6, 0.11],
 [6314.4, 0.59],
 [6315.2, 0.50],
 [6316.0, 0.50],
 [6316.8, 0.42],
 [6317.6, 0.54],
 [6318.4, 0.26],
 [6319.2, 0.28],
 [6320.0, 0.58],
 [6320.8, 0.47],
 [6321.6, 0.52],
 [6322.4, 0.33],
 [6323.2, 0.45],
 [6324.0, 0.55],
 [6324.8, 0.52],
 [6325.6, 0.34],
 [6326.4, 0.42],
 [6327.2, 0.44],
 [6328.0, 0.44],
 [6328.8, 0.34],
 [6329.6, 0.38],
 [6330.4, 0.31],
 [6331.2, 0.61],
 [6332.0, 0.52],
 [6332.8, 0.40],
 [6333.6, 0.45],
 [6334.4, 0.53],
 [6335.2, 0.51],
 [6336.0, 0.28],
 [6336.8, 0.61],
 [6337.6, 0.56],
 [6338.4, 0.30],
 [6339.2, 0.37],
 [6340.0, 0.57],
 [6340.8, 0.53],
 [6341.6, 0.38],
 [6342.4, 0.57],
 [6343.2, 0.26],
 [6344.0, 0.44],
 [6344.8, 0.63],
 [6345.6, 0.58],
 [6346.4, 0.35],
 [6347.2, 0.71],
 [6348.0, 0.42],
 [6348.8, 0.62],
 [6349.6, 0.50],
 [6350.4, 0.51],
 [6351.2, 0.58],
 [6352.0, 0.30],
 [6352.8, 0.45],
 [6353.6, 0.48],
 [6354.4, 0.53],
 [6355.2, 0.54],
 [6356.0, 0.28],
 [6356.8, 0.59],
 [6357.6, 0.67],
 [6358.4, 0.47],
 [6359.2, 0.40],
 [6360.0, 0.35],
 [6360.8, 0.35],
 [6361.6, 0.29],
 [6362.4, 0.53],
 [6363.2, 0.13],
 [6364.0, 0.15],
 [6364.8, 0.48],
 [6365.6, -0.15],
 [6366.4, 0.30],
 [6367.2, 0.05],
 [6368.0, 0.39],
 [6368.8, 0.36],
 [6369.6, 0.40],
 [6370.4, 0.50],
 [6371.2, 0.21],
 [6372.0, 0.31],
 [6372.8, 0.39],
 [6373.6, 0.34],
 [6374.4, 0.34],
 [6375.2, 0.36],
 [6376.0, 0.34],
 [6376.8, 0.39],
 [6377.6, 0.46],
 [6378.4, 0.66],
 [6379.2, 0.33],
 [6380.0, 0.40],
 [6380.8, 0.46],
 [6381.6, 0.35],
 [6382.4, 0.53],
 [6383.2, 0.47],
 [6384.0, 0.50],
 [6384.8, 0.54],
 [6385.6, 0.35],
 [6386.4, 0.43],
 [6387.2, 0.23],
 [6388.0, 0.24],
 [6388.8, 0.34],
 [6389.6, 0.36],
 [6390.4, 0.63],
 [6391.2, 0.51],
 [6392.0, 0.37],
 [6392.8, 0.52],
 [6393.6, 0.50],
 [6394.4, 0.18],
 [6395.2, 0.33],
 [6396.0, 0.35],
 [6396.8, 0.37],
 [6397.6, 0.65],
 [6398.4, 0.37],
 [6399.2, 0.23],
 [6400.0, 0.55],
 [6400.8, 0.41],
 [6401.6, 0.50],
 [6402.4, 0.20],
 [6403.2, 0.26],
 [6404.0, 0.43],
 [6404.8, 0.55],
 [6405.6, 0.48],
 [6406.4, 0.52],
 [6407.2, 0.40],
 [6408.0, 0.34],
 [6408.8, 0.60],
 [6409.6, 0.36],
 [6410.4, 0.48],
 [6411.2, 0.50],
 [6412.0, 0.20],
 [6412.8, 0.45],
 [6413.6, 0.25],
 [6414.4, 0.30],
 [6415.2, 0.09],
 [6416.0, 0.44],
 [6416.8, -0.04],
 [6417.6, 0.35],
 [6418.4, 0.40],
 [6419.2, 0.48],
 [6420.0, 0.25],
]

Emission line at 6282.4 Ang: C III]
